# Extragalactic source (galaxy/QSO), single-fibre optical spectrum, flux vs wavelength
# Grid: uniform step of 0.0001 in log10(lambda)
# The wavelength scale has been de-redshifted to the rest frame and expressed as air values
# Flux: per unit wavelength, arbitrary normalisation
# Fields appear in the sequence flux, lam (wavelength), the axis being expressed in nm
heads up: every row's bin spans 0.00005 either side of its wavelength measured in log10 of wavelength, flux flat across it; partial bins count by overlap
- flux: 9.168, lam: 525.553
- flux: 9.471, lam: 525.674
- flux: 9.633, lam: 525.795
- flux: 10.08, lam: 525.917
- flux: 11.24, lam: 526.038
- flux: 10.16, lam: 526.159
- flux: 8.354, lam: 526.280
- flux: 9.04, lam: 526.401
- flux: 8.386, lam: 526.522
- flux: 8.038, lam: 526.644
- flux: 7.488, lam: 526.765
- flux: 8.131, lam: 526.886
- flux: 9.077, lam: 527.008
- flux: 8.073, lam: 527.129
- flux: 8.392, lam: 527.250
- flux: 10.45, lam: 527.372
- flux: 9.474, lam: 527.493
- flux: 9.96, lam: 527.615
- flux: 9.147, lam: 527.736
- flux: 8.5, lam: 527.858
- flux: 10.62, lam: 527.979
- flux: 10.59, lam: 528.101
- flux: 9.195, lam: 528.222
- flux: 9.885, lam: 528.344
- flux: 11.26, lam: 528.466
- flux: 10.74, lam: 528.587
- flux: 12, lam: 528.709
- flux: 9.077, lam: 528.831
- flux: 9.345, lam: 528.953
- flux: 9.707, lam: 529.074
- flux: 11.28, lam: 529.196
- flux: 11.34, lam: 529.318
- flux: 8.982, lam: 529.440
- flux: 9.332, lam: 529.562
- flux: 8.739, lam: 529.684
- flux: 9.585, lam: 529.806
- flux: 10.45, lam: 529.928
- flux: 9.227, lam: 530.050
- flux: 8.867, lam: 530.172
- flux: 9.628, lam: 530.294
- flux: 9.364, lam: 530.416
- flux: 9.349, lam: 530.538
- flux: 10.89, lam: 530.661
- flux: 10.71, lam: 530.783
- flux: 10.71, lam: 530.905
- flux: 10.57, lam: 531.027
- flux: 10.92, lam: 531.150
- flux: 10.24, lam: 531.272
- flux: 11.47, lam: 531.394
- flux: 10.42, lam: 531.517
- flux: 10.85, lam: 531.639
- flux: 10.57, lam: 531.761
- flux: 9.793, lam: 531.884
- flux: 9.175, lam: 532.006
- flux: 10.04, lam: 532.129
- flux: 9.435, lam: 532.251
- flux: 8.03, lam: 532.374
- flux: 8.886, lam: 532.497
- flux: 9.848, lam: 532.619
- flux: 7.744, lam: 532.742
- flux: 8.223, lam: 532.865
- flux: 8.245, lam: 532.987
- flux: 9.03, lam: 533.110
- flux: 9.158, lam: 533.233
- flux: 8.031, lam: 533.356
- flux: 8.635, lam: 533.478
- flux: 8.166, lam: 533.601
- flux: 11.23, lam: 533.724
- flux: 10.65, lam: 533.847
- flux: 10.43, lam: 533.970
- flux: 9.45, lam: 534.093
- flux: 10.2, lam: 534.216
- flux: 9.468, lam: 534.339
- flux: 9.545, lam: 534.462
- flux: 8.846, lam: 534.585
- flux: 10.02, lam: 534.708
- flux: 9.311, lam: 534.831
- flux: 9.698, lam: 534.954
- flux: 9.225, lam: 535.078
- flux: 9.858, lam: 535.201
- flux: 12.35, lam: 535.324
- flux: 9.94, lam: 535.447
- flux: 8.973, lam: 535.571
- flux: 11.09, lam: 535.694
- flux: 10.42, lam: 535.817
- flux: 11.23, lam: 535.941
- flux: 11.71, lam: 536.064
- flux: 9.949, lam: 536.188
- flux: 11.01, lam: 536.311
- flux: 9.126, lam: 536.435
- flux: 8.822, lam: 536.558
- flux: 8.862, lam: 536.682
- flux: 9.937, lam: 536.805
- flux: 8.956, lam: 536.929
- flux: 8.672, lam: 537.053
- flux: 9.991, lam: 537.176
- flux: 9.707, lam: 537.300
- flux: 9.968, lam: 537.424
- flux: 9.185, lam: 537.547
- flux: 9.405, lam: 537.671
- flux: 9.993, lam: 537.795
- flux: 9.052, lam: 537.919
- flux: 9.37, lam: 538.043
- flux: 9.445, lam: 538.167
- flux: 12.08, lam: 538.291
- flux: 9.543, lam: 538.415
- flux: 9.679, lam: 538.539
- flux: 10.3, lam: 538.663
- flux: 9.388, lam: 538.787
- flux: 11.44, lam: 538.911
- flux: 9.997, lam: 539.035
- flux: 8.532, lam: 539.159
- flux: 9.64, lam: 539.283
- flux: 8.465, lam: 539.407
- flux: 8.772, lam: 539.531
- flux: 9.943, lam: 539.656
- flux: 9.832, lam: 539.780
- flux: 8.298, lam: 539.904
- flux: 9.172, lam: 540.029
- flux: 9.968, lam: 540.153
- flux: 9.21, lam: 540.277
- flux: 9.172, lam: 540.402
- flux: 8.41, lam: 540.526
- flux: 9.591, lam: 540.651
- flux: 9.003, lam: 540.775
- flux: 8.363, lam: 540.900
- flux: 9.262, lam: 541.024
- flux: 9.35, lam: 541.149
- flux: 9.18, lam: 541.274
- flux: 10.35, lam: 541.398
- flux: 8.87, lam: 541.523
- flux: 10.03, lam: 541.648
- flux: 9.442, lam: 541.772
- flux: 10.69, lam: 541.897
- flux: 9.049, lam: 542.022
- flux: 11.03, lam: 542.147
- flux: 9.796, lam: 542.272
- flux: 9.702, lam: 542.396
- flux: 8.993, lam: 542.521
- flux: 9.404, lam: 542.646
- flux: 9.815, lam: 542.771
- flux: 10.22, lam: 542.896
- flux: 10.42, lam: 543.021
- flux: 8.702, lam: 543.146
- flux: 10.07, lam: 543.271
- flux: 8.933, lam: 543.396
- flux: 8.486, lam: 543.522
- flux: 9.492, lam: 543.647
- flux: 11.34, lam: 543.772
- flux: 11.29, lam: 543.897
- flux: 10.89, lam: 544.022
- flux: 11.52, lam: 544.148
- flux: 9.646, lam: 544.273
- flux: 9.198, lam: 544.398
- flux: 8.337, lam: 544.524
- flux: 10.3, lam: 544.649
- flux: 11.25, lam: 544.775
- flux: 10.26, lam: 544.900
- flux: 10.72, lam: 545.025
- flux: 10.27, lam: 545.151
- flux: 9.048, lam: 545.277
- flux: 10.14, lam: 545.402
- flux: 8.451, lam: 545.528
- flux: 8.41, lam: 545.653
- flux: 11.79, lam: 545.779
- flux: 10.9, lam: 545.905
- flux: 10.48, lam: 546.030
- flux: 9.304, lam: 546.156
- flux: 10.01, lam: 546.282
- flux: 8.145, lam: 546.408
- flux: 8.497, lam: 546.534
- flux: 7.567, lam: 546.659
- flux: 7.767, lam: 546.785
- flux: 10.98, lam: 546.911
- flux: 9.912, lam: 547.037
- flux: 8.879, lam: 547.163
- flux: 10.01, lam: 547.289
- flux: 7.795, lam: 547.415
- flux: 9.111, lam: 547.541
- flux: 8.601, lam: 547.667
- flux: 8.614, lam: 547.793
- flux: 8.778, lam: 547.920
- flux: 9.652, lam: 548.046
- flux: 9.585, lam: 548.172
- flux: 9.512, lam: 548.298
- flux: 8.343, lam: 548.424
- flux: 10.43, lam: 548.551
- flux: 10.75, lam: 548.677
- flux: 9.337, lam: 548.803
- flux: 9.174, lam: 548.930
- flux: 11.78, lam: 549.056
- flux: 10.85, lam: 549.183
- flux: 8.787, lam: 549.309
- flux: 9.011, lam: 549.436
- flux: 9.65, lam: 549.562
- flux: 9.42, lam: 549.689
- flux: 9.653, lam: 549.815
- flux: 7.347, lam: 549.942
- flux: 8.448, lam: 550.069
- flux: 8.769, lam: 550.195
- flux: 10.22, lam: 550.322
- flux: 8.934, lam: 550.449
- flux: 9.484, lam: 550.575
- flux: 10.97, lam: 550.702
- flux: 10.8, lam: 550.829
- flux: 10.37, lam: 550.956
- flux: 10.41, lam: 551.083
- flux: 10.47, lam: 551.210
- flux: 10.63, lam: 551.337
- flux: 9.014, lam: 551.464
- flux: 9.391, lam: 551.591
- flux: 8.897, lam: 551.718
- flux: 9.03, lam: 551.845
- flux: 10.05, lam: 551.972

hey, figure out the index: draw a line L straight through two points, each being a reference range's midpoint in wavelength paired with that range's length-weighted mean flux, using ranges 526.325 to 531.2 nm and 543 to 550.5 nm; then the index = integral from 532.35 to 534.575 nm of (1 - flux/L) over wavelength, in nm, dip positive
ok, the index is 0.10 nm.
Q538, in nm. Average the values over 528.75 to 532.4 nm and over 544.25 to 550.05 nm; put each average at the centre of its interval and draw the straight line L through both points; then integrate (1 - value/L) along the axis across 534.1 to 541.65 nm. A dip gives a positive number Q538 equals 0.08 nm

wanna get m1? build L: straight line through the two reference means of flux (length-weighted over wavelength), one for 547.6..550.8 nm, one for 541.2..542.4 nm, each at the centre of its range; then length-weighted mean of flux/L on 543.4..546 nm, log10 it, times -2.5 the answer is -0.043 mag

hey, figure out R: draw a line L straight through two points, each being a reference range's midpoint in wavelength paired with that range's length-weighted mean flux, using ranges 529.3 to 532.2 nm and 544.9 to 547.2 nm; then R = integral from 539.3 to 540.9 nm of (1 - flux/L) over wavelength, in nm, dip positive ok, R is 0.10 nm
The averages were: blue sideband 10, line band 9.13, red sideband 9.54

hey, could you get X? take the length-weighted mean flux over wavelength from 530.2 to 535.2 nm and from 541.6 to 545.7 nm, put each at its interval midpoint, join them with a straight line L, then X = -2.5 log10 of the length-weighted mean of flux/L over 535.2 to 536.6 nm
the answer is -0.08 mag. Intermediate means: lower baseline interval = 9.65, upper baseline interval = 9.87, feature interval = 10.4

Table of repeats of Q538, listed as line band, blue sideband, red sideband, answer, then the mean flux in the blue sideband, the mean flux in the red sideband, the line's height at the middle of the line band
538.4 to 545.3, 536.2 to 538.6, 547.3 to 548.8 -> -0.16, 9.63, 9.23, 9.46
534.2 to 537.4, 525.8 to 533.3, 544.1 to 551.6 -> -0.09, 9.63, 9.6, 9.62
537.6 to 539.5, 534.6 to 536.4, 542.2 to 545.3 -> 0.08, 10.3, 9.94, 10.2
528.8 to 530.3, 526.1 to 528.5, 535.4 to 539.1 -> -0.05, 9.19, 9.91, 9.35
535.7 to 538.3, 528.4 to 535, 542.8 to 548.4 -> -0.04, 9.76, 9.61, 9.7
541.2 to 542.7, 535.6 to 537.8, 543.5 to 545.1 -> 0.06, 9.88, 10.3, 10.1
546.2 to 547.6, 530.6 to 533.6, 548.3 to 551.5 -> 0.11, 9.62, 9.72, 9.71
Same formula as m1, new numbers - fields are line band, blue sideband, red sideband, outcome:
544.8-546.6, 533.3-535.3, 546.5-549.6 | -0.044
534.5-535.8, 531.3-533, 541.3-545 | -0.034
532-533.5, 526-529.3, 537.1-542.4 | 0.091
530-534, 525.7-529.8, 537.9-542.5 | -0.010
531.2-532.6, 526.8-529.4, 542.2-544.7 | -0.012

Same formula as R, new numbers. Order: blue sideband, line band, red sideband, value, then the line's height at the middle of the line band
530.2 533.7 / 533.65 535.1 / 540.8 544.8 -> -0.03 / 9.63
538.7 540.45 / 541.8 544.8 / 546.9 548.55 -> -0.19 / 9.33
